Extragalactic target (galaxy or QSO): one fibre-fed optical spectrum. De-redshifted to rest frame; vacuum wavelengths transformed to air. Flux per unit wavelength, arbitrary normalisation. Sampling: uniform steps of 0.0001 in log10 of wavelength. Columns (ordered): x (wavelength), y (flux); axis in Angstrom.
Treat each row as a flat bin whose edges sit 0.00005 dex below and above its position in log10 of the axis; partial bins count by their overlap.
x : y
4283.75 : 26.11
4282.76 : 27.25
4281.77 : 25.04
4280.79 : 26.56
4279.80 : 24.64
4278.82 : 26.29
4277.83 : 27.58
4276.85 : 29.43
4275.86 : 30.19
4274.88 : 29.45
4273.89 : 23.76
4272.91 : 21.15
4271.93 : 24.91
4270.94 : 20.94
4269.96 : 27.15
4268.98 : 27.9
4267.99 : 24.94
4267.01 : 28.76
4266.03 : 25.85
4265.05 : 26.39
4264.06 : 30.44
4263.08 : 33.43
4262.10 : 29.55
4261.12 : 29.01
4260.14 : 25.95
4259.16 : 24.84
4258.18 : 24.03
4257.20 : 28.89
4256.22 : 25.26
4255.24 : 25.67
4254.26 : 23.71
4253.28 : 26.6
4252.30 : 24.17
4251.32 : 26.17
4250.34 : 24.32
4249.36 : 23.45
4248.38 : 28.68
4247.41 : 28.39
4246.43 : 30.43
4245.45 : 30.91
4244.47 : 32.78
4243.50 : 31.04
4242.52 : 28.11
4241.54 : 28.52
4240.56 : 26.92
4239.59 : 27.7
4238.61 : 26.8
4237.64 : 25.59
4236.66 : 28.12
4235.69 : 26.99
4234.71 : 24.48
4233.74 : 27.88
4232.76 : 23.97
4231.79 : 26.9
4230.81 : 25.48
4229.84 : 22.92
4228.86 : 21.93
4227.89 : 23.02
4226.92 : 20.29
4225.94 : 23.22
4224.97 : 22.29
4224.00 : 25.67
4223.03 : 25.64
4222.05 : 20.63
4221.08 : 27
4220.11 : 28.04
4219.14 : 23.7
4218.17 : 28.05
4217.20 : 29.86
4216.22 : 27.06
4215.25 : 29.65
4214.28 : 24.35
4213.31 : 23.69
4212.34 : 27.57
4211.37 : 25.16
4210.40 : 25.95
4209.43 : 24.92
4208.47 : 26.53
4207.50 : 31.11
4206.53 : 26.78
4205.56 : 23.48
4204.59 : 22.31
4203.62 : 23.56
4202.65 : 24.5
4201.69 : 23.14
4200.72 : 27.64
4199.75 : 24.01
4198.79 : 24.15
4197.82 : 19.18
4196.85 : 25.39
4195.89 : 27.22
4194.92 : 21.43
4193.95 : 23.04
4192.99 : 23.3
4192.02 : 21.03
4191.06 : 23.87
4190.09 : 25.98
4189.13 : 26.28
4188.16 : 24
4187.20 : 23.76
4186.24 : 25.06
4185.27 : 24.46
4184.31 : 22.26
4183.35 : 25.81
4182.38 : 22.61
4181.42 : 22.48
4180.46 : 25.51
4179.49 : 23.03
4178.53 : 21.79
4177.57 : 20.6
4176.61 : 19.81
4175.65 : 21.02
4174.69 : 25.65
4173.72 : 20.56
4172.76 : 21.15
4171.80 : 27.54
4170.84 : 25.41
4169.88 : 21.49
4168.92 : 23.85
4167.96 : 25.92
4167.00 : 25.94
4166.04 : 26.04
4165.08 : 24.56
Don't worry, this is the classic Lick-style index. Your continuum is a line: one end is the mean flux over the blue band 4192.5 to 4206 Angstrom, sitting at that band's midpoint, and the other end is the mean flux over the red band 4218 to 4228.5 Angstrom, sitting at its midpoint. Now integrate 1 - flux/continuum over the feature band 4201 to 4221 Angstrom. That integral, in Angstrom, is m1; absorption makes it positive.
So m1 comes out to -1.7 Angstrom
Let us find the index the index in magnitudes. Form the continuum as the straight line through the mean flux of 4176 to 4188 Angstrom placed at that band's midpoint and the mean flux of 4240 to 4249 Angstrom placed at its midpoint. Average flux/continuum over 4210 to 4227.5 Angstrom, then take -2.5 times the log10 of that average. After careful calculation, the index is 0.06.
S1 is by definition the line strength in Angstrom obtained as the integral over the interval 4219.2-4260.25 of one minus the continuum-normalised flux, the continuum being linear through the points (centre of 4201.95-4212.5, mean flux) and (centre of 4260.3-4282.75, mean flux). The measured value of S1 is 0.4 Angstrom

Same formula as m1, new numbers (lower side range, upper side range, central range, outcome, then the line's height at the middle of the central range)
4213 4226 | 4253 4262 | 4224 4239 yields 0.69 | 25.9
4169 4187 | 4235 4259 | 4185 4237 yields 0.28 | 25.1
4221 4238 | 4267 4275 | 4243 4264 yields -2.32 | 24.8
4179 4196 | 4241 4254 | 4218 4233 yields 1.23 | 26.4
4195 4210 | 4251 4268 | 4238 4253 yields -0.82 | 26.4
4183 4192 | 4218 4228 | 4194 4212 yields -0.32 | 24.4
